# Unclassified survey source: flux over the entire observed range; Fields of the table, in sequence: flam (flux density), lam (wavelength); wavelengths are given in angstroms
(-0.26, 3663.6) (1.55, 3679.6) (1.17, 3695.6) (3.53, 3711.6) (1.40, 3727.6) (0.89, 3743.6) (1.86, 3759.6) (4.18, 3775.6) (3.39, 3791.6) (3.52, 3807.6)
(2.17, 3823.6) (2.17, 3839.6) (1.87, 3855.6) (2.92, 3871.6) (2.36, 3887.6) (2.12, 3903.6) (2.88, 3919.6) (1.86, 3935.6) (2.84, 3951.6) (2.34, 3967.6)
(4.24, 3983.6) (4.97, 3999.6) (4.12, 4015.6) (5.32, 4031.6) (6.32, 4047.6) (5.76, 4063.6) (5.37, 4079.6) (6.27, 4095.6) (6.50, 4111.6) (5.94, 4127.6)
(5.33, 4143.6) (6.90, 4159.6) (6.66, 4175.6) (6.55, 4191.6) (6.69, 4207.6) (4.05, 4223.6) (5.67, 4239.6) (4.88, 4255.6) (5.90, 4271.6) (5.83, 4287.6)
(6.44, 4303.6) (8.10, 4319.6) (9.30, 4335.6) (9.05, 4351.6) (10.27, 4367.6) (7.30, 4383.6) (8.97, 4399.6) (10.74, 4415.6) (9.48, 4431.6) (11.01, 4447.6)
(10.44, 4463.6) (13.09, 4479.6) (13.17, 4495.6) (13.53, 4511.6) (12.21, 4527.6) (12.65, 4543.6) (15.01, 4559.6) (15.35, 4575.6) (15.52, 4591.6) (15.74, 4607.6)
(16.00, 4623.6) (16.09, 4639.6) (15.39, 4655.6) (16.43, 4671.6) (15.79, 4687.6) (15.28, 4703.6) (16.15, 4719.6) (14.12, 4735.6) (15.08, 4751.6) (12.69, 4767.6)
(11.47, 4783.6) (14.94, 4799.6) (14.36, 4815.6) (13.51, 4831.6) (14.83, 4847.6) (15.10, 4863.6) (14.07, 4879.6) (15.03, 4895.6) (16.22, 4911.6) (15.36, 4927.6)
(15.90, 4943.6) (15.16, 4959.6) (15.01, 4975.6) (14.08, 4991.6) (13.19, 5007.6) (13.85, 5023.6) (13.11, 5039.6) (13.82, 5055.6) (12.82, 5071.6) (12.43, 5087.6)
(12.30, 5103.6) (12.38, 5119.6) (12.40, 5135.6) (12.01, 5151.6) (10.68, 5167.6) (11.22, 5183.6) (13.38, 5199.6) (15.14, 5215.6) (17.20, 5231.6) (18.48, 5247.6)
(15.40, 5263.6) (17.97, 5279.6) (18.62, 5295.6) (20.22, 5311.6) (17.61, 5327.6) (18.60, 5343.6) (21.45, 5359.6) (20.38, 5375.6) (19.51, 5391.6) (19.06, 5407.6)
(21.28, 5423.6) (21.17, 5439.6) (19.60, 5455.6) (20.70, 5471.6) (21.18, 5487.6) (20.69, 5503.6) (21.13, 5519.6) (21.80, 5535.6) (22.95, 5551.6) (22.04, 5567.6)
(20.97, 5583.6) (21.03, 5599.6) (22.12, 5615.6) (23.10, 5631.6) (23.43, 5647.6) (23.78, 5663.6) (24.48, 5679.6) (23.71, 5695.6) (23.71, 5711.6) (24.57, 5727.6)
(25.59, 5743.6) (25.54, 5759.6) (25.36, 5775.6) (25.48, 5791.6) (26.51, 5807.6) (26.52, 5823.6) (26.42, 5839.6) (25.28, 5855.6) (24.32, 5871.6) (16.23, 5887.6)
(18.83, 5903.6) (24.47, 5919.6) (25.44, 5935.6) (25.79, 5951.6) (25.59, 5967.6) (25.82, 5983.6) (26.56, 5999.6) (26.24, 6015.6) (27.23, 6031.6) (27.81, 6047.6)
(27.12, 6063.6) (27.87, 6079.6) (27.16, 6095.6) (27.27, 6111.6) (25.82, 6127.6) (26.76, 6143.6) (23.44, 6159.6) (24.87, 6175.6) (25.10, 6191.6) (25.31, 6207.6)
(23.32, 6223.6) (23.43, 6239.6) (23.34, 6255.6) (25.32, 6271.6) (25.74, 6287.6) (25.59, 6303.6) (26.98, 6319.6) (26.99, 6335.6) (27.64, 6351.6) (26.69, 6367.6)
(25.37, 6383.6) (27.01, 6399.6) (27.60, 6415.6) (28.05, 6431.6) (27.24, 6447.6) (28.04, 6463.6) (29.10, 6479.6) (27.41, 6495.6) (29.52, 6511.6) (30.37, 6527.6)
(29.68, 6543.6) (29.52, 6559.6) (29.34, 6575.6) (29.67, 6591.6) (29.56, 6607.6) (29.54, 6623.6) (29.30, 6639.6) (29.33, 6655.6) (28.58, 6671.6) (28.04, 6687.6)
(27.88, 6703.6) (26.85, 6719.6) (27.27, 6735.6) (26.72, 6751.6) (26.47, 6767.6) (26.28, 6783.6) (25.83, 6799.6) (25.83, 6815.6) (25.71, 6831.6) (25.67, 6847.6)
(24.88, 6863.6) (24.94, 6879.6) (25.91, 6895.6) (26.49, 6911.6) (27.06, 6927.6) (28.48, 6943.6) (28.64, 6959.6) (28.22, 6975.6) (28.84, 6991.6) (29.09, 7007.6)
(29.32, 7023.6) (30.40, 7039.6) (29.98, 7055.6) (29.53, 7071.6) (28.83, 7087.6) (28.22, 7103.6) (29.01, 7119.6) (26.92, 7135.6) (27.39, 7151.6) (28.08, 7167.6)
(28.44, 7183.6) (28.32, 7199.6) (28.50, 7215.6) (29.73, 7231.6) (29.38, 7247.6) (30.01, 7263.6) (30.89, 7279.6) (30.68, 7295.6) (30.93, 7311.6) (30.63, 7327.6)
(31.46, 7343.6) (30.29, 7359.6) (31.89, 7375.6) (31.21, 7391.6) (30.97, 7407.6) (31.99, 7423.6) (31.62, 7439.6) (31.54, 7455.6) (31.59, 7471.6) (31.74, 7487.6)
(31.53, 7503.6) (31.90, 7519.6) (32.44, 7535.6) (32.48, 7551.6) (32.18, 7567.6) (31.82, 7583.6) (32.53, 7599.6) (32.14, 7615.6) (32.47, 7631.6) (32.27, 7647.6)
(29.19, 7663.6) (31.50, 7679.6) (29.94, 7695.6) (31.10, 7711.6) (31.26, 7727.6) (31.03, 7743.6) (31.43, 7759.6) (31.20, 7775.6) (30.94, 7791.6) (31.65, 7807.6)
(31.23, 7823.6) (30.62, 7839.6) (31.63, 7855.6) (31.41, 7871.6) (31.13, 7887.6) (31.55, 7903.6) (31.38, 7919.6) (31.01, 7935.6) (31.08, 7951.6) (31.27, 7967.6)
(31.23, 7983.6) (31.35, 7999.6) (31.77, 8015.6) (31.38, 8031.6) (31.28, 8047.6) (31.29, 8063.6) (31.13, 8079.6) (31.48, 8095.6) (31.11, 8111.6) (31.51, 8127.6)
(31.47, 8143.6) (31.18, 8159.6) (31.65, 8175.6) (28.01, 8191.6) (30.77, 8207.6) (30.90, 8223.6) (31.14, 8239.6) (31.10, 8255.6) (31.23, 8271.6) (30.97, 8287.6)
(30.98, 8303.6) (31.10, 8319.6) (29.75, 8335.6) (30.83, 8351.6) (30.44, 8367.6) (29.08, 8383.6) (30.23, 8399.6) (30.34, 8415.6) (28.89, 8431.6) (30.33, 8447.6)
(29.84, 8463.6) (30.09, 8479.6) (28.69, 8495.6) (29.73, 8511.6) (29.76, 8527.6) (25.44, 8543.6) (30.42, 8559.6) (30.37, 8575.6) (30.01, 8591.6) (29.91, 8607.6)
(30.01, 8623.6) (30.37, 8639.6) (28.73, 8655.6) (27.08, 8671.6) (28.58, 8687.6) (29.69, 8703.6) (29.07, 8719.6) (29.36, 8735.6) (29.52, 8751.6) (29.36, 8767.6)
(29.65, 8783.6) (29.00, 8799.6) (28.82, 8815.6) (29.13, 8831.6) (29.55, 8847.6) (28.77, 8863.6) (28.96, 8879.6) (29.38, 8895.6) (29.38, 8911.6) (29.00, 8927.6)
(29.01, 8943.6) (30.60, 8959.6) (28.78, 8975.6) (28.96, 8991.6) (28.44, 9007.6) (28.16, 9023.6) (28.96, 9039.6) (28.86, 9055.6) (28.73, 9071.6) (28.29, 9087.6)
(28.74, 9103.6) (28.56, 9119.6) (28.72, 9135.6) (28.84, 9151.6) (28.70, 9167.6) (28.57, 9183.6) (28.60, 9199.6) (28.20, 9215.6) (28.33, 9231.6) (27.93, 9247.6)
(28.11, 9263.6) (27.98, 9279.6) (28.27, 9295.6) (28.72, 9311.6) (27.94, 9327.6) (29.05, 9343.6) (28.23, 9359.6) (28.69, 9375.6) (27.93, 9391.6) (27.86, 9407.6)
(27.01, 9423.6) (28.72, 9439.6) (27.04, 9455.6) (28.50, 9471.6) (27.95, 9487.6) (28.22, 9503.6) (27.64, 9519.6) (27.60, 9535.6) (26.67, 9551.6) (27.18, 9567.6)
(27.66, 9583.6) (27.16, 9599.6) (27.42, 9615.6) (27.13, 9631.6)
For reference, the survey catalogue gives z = 0.00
